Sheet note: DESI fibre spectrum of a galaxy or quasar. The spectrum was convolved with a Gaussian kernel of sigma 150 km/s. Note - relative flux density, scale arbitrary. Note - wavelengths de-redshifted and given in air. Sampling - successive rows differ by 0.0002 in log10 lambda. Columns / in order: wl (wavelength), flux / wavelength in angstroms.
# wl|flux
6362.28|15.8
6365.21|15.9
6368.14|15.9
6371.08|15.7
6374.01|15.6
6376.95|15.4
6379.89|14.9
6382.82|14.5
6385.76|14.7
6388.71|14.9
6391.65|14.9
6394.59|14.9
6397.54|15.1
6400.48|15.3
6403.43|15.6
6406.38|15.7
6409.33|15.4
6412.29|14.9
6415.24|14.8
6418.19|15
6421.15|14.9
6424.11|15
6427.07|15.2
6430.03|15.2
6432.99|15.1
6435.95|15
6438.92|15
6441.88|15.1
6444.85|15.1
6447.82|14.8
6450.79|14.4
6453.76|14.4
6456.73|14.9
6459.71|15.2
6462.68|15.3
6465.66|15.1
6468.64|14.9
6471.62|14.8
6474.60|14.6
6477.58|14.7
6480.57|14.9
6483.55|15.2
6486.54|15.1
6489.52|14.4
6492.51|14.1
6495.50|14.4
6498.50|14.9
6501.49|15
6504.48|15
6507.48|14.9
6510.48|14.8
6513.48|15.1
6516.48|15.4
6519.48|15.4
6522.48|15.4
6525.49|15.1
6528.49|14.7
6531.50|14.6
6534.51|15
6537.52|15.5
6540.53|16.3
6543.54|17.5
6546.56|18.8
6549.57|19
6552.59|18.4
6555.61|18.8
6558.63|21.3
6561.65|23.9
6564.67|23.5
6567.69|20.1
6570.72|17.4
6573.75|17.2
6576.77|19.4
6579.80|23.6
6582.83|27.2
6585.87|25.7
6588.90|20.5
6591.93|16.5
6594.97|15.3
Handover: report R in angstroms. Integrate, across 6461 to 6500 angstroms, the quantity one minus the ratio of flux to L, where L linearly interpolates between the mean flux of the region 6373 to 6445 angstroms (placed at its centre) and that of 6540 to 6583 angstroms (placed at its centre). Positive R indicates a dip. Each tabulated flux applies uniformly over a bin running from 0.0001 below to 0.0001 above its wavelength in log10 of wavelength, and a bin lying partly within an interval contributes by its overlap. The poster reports 5.8 angstroms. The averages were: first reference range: 15.1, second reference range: 20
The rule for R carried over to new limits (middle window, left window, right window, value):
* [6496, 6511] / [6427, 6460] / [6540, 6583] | 2.3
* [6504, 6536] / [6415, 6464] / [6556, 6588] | 6.8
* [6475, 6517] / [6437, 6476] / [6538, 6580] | 4.5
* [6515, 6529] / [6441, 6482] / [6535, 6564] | 1.9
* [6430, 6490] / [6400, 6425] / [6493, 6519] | 0.5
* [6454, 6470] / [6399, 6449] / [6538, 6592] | 1.4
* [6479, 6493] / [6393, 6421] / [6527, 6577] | 1.7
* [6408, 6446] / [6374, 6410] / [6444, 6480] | -0.2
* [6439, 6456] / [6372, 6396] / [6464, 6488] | 0.2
